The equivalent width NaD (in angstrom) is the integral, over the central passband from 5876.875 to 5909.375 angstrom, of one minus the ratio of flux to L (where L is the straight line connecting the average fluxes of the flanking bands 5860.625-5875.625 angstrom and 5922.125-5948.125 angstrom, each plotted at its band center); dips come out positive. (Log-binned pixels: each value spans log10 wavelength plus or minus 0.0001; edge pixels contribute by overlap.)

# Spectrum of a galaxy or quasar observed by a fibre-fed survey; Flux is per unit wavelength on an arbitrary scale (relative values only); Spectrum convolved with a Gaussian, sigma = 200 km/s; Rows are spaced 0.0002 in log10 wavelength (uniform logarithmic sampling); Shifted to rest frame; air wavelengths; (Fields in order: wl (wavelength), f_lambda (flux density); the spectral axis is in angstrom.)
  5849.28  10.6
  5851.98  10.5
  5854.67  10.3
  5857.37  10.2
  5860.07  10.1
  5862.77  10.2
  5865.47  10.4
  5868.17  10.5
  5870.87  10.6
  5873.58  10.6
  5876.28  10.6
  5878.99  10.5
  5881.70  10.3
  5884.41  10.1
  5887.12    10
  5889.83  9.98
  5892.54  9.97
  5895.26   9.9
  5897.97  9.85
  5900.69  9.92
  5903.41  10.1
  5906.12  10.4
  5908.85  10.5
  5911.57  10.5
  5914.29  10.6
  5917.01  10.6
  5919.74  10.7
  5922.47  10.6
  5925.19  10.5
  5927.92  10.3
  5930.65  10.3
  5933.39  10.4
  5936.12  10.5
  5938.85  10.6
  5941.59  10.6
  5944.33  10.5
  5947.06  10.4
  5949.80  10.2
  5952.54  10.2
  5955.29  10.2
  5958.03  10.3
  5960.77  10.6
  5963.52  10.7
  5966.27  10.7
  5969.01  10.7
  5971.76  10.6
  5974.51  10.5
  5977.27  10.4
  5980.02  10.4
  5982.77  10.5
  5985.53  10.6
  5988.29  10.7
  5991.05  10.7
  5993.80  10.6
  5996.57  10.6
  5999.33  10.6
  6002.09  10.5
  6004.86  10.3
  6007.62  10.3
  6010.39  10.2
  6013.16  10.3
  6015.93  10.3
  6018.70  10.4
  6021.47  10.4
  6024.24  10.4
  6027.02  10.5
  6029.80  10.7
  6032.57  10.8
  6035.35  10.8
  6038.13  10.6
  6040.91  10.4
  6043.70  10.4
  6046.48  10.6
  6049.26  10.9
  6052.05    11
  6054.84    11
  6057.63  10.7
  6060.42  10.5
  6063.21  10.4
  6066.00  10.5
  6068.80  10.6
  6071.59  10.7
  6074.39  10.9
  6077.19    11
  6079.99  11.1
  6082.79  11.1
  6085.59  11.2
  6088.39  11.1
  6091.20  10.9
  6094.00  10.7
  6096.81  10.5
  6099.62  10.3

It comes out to 1.0 angstrom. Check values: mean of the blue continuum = 10.5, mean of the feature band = 10.1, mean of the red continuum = 10.5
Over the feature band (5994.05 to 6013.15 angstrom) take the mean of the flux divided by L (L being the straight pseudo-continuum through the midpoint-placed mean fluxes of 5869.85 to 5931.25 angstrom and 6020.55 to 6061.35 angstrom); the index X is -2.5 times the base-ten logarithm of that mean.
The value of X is 0.02 mag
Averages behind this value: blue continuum 10.3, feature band 10.4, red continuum 10.7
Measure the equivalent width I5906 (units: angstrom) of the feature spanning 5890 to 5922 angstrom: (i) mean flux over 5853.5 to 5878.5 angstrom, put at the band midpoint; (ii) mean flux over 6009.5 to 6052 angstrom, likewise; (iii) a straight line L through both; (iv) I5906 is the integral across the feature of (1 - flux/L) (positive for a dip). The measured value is 0.5 angstrom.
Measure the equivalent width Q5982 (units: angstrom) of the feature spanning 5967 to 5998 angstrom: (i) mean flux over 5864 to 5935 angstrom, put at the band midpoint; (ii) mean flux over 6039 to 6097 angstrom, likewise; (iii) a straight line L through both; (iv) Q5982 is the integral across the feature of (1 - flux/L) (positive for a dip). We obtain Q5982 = -0.1 angstrom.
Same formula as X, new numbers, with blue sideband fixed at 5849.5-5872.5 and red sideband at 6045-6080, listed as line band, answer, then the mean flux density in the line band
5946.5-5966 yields 0.02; 10.4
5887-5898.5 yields 0.05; 9.94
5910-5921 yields -0.01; 10.6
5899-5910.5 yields 0.02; 10.2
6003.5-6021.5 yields 0.04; 10.3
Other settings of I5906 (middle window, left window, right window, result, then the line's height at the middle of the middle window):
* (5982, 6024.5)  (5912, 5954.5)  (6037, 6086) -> 0.6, 10.6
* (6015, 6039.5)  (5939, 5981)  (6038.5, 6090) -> 0.3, 10.7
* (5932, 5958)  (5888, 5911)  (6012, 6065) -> -0.4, 10.3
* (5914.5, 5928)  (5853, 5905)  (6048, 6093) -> -0.3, 10.4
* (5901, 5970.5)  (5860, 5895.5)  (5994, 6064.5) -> -0.5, 10.4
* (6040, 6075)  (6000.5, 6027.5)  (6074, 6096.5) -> 0.3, 10.7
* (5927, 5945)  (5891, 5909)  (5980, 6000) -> -0.3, 10.3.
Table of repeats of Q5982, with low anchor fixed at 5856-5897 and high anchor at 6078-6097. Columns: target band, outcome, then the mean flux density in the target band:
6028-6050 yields 0.35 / 10.6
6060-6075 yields 0.43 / 10.6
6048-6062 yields 0.06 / 10.8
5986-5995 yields -0.01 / 10.7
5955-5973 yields -0.01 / 10.6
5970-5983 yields 0.14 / 10.5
